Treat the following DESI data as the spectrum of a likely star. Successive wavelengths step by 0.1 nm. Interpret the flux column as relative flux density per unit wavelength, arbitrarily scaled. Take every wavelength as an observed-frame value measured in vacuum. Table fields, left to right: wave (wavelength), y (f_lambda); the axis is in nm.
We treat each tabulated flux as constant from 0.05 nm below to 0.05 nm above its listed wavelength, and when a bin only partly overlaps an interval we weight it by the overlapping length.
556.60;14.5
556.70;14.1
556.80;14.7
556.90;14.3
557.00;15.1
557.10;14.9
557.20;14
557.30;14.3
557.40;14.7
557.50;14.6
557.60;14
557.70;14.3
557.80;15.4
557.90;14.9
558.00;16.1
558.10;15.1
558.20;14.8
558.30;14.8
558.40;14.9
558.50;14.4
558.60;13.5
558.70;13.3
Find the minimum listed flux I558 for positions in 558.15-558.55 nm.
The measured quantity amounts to 14.4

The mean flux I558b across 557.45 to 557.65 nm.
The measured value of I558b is 14.3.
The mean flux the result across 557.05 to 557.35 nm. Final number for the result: 14.4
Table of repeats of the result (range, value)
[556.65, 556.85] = 14.4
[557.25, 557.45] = 14.5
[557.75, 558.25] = 15.3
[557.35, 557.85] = 14.6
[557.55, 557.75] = 14.2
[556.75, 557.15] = 14.7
